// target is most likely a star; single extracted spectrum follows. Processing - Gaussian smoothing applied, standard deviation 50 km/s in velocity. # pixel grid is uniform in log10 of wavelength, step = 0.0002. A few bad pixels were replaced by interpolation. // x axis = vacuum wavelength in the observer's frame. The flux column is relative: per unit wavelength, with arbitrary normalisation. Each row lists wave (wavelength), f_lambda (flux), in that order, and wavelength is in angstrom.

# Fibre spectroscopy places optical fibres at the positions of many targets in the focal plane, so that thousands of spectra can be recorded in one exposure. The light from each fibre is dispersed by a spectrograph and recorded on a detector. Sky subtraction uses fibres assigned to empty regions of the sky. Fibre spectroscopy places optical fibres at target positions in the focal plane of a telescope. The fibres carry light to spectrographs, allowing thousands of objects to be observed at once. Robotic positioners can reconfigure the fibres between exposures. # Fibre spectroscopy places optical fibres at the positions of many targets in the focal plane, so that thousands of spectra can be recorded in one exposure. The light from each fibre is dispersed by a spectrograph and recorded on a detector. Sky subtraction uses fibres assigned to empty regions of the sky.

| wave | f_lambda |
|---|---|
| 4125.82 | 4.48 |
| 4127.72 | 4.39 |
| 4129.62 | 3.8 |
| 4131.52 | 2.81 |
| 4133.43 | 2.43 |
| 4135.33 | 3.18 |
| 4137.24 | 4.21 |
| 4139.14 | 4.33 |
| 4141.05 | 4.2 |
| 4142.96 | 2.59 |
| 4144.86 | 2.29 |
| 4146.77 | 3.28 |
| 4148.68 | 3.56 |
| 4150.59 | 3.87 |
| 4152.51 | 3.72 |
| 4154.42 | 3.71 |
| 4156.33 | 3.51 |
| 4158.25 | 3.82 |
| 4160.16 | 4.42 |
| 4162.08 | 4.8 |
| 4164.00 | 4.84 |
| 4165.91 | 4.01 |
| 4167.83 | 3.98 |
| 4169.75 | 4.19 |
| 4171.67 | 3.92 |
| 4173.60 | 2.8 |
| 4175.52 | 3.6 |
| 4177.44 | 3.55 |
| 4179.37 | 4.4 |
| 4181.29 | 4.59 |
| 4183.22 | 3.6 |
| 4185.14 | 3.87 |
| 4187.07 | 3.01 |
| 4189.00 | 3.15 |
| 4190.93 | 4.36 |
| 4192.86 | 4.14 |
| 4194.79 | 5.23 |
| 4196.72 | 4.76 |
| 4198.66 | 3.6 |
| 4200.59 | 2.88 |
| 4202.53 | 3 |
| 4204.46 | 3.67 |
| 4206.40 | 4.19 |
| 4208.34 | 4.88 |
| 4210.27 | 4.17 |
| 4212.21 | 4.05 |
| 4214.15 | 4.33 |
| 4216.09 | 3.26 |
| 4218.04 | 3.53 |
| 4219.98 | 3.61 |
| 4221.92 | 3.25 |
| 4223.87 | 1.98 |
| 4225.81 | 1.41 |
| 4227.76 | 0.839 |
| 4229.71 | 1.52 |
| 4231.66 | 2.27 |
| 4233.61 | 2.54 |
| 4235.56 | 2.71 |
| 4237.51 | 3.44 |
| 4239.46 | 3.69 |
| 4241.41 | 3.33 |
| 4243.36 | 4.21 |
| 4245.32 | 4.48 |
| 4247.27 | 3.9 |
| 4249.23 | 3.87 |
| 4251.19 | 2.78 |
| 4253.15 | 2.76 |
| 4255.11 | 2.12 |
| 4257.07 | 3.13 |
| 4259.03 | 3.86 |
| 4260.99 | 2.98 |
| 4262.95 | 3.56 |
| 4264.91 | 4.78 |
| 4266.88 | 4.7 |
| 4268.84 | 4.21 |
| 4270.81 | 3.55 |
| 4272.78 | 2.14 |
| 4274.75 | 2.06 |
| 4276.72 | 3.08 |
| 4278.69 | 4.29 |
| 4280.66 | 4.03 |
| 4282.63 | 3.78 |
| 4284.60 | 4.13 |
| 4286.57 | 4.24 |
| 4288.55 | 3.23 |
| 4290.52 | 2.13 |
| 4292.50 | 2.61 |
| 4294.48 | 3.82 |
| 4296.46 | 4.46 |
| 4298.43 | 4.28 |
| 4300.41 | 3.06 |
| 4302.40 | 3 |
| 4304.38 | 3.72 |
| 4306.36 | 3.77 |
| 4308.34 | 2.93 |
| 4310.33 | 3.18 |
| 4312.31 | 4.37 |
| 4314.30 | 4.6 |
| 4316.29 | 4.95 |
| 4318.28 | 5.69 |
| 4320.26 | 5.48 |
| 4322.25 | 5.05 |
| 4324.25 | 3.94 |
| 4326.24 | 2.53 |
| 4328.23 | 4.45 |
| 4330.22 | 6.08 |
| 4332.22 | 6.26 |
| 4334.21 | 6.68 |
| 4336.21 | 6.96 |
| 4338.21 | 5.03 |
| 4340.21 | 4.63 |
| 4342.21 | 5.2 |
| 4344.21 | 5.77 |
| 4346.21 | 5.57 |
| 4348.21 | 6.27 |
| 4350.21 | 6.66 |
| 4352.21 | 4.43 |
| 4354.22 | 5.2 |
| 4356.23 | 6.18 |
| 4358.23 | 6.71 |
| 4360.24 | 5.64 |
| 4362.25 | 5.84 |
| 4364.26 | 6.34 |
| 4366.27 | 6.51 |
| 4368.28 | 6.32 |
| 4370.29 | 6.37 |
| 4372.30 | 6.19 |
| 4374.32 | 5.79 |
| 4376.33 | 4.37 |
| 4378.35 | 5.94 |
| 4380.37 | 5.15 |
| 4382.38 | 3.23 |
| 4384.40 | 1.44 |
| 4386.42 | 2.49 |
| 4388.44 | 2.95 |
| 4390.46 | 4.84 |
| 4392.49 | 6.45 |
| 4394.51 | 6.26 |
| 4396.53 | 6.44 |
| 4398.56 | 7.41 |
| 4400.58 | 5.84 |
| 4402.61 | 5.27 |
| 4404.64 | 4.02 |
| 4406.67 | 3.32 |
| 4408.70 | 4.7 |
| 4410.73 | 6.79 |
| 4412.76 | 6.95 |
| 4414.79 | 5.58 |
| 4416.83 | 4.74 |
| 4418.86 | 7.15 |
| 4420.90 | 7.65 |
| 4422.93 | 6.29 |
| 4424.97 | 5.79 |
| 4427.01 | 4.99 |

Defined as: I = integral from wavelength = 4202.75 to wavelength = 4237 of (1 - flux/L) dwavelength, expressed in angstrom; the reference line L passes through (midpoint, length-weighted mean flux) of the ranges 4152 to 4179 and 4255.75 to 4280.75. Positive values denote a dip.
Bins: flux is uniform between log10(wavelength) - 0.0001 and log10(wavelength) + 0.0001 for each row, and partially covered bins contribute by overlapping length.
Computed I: 6.0 angstrom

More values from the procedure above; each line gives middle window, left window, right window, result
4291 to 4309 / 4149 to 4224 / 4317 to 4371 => 5.8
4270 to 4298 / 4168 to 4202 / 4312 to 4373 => 8.6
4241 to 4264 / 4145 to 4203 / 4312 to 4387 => 5.5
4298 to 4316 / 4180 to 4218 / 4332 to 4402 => 4.6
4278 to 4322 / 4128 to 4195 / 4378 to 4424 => 6.8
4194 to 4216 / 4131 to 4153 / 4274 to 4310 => -3.9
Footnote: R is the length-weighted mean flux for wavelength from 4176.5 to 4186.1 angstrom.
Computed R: 4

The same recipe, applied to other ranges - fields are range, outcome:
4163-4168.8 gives 4.28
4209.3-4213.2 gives 4.12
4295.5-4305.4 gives 3.7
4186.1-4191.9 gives 3.51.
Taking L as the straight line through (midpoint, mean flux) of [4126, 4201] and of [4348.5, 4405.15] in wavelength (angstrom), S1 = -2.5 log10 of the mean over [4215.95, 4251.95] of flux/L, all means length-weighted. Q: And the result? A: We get 0.41 mag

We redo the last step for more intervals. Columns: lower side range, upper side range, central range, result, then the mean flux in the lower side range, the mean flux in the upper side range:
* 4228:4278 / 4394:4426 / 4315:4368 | -0.17 mag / 3.24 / 5.88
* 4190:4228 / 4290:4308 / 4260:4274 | -0.05 mag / 3.61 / 3.44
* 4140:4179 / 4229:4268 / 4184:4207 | -0.07 mag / 3.74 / 3.35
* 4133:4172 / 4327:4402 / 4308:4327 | 0.18 mag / 3.77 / 5.5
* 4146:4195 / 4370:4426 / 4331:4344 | -0.17 mag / 3.9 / 5.32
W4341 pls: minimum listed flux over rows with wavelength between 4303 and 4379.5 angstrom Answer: 2.53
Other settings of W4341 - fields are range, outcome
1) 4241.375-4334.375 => 2.06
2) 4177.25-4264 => 0.839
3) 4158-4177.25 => 2.8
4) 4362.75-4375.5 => 5.79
